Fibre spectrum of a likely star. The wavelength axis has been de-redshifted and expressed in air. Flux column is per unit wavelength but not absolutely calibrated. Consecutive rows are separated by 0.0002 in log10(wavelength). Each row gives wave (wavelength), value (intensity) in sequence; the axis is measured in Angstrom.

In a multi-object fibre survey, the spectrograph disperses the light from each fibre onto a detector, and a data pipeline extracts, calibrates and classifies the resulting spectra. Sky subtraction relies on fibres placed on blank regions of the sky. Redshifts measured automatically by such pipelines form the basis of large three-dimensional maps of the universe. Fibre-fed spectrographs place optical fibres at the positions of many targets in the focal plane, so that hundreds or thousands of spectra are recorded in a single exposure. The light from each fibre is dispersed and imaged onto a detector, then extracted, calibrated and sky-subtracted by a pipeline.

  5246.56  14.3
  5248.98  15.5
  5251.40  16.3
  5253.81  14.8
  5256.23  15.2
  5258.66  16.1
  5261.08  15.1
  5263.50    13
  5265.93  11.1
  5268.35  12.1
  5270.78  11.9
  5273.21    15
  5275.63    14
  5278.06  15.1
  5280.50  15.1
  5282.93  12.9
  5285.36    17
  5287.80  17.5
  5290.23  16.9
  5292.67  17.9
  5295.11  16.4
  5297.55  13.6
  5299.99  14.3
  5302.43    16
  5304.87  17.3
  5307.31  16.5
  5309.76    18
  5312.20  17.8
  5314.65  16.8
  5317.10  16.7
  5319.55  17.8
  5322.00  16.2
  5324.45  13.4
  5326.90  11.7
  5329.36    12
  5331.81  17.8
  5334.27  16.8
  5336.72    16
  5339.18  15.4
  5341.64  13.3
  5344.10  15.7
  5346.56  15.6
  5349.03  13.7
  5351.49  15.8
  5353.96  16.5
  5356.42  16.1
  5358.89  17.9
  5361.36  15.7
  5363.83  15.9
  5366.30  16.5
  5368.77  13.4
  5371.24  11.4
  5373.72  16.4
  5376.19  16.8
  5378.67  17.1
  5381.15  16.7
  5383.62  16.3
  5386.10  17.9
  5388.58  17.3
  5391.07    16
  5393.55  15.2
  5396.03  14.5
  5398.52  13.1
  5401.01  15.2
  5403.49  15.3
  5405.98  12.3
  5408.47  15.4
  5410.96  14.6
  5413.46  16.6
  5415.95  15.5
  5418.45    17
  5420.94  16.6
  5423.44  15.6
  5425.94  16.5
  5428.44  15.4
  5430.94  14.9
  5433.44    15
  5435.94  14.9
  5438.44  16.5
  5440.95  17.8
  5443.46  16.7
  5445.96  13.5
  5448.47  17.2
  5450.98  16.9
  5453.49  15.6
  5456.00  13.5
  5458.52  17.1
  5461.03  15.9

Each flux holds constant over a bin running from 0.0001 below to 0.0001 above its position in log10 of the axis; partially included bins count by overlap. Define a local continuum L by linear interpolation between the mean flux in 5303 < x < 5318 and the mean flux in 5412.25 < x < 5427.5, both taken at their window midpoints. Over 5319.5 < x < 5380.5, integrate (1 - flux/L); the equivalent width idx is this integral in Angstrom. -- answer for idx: 5.3 Angstrom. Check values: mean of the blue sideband 17.1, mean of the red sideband 16.3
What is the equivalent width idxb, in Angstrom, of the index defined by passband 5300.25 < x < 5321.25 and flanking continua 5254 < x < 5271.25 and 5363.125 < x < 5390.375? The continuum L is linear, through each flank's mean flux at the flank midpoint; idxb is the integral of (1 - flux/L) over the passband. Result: -3.4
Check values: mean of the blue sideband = 13.6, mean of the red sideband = 16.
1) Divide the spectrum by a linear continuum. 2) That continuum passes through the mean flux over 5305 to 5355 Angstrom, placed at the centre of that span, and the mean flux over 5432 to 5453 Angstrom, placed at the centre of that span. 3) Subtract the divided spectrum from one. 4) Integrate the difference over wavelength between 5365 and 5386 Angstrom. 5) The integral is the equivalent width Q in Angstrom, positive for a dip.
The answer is 0.2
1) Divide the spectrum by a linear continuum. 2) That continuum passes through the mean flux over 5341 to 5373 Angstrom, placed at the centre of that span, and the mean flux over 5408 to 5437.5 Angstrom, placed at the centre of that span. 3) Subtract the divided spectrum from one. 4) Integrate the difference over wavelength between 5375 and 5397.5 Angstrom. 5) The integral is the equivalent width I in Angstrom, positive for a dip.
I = -1.4 Angstrom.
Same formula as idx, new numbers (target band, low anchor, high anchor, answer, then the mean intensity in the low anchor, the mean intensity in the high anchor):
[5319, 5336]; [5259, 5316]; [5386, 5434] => 0.4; 15.3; 15.4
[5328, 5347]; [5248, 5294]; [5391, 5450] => -0.2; 14.9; 15.5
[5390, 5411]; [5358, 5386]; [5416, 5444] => 1.8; 15.9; 16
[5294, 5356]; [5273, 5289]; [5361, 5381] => -1.2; 15.2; 15.5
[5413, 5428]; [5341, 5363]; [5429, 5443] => -0.4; 15.7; 15.8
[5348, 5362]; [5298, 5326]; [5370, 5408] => -0.2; 16.3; 15.4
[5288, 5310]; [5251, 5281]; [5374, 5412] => -2.7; 14.1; 15.6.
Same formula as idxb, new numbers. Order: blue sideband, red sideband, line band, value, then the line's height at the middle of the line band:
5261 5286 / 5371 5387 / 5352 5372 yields 0.5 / 15.9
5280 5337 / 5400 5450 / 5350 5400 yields -0.1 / 15.8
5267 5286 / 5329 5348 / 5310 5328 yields -1.1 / 15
